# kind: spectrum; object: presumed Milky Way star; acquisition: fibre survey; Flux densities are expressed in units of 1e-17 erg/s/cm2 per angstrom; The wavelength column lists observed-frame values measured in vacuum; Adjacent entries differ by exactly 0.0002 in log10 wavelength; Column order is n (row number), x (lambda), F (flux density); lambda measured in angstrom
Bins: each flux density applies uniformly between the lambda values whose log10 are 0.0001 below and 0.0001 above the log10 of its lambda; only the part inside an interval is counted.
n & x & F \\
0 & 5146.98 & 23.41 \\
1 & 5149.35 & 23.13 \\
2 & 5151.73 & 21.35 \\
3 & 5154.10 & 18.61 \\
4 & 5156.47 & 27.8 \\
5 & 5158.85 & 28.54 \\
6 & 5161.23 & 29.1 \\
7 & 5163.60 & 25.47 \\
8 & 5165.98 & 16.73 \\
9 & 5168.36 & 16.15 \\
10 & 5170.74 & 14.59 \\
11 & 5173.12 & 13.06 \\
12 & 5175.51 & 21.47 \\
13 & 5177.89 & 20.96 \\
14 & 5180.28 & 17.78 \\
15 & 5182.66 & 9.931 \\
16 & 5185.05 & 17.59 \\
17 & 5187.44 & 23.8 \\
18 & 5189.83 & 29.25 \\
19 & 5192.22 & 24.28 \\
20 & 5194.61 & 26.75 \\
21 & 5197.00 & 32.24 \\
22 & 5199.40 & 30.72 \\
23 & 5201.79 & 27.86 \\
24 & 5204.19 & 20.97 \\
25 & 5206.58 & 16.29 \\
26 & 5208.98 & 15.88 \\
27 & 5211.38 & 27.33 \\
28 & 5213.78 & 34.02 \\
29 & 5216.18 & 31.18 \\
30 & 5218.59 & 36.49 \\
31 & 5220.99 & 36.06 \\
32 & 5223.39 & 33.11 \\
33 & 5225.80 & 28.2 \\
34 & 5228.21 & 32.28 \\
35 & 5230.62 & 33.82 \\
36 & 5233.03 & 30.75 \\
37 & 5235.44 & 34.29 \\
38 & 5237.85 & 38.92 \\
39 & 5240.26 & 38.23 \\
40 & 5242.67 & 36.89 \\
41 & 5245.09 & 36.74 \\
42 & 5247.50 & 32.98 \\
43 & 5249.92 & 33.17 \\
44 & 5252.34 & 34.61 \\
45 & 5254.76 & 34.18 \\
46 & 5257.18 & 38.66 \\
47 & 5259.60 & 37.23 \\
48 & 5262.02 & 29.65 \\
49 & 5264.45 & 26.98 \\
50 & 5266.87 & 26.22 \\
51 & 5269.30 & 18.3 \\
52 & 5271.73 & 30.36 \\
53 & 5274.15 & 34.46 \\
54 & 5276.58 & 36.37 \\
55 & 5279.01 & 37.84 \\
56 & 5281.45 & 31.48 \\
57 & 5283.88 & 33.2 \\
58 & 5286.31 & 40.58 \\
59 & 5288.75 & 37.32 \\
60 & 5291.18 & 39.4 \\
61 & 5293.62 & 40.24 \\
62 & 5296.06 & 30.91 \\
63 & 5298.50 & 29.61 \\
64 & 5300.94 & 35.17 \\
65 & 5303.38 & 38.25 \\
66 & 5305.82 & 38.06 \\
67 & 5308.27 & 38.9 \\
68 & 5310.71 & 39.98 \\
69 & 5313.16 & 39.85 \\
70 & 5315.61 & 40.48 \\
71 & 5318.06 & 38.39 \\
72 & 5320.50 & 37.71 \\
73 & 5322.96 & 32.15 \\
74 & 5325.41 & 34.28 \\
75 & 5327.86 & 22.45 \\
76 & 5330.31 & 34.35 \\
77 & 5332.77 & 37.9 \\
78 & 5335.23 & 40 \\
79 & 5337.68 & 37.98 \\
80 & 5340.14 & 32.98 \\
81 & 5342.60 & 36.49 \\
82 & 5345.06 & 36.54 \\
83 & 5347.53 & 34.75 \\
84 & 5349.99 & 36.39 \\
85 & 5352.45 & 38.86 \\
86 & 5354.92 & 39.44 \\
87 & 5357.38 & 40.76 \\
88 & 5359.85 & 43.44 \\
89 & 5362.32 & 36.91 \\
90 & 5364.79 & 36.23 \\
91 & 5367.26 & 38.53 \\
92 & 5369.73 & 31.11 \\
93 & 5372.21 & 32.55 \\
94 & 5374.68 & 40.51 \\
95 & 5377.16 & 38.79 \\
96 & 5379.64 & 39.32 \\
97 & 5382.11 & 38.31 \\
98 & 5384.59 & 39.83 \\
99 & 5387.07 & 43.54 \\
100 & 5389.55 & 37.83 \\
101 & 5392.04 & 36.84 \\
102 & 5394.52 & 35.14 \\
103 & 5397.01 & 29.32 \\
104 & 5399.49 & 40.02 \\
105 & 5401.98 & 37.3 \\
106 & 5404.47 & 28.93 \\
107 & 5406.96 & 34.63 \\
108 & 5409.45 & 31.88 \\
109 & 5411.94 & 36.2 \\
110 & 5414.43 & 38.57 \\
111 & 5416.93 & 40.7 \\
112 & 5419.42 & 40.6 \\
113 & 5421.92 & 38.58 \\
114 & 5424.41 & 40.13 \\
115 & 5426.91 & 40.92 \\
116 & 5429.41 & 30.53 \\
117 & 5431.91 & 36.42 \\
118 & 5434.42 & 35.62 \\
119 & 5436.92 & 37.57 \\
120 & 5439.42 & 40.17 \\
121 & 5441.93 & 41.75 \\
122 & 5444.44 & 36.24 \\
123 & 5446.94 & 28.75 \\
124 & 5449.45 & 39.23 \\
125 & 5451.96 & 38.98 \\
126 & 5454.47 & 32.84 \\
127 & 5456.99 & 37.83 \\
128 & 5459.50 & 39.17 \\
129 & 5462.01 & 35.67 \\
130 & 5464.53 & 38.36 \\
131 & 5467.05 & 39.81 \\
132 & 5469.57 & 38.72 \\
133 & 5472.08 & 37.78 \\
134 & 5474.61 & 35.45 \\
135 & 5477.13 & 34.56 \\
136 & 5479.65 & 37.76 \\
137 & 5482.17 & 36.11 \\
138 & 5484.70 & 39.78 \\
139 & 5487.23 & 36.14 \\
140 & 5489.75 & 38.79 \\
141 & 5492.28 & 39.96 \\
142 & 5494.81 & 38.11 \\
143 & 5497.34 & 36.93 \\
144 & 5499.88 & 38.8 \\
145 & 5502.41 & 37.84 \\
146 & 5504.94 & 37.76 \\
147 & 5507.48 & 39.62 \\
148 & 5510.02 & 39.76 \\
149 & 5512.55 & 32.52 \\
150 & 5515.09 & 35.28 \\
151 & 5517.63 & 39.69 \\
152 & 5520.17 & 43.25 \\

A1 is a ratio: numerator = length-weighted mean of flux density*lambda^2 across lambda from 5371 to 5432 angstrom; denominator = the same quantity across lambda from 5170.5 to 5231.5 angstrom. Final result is 1.6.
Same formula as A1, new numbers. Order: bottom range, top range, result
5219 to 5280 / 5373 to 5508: 1.21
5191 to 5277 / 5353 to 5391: 1.31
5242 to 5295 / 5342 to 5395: 1.16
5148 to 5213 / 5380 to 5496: 1.85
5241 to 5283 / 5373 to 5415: 1.18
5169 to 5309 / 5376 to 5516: 1.33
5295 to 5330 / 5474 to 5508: 1.14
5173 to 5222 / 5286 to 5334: 1.53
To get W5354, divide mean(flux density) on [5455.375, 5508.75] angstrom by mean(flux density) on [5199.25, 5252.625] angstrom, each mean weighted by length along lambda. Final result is 1.21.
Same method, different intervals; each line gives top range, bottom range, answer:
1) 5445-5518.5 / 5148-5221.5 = 1.58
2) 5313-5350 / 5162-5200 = 1.68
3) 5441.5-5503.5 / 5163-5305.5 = 1.26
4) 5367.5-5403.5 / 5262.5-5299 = 1.13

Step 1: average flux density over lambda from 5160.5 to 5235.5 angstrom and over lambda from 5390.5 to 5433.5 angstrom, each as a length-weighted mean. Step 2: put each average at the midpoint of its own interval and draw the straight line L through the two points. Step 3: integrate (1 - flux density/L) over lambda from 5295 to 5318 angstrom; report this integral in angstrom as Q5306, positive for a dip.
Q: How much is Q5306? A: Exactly -4.6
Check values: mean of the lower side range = 25.1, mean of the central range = 36.9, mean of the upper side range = 36.3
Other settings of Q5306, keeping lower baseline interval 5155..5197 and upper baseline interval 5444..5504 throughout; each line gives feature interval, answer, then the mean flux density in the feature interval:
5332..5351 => -3.9 angstrom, 36.6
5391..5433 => -2.8 angstrom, 36.3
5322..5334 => -1.1 angstrom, 32.2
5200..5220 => -2.6 angstrom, 26.5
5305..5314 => -3.3 angstrom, 39.2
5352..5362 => -3.0 angstrom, 40.4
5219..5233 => -4.9 angstrom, 32.7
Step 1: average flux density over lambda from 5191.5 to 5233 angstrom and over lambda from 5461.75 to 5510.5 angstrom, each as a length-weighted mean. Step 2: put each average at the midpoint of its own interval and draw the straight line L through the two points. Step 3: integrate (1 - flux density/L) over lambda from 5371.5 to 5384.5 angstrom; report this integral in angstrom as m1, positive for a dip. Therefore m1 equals -1.5 angstrom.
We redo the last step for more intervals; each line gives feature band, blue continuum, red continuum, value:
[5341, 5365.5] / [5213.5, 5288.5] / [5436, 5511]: -1.75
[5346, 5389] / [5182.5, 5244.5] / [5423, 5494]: -4.87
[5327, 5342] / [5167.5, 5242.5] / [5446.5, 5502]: -1.38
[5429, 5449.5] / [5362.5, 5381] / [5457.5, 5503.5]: 0.58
